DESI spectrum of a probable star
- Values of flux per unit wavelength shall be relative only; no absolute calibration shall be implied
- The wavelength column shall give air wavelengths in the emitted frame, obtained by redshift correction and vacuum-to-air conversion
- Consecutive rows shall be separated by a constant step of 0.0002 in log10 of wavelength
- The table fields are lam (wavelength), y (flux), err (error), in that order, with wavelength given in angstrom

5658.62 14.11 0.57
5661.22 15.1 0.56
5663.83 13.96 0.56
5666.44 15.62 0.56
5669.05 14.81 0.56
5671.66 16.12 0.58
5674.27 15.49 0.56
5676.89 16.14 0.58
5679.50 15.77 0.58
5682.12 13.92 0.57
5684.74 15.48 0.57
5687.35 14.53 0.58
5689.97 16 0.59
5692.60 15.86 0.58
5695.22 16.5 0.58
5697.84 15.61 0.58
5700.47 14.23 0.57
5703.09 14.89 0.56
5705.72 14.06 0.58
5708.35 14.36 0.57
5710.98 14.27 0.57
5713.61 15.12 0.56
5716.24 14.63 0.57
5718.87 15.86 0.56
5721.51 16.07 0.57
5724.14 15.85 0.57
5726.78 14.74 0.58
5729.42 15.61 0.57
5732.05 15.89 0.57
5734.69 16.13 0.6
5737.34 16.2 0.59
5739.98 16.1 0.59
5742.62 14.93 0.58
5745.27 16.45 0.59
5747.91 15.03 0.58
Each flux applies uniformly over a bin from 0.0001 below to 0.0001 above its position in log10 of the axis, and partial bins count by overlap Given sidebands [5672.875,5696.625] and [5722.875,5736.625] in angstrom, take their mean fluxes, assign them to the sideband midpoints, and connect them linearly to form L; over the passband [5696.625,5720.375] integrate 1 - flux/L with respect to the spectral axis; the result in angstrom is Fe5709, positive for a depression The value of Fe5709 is 1.2 angstrom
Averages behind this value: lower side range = 15.5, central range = 14.8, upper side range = 15.7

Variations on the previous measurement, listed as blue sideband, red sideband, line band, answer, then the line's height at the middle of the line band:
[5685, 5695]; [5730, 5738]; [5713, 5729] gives 0.5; 15.9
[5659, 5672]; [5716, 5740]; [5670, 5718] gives 0.5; 15.3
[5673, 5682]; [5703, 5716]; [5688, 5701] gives -0.6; 15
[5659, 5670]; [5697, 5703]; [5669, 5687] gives -0.7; 14.8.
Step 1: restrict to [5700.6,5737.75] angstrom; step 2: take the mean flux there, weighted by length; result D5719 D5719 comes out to 15.2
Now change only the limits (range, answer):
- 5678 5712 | 15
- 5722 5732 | 15.5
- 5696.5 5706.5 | 14.7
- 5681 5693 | 15.1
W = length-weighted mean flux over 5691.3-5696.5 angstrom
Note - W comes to 16.2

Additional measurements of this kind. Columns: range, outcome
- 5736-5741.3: 16.1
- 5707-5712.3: 14.3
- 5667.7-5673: 15.5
